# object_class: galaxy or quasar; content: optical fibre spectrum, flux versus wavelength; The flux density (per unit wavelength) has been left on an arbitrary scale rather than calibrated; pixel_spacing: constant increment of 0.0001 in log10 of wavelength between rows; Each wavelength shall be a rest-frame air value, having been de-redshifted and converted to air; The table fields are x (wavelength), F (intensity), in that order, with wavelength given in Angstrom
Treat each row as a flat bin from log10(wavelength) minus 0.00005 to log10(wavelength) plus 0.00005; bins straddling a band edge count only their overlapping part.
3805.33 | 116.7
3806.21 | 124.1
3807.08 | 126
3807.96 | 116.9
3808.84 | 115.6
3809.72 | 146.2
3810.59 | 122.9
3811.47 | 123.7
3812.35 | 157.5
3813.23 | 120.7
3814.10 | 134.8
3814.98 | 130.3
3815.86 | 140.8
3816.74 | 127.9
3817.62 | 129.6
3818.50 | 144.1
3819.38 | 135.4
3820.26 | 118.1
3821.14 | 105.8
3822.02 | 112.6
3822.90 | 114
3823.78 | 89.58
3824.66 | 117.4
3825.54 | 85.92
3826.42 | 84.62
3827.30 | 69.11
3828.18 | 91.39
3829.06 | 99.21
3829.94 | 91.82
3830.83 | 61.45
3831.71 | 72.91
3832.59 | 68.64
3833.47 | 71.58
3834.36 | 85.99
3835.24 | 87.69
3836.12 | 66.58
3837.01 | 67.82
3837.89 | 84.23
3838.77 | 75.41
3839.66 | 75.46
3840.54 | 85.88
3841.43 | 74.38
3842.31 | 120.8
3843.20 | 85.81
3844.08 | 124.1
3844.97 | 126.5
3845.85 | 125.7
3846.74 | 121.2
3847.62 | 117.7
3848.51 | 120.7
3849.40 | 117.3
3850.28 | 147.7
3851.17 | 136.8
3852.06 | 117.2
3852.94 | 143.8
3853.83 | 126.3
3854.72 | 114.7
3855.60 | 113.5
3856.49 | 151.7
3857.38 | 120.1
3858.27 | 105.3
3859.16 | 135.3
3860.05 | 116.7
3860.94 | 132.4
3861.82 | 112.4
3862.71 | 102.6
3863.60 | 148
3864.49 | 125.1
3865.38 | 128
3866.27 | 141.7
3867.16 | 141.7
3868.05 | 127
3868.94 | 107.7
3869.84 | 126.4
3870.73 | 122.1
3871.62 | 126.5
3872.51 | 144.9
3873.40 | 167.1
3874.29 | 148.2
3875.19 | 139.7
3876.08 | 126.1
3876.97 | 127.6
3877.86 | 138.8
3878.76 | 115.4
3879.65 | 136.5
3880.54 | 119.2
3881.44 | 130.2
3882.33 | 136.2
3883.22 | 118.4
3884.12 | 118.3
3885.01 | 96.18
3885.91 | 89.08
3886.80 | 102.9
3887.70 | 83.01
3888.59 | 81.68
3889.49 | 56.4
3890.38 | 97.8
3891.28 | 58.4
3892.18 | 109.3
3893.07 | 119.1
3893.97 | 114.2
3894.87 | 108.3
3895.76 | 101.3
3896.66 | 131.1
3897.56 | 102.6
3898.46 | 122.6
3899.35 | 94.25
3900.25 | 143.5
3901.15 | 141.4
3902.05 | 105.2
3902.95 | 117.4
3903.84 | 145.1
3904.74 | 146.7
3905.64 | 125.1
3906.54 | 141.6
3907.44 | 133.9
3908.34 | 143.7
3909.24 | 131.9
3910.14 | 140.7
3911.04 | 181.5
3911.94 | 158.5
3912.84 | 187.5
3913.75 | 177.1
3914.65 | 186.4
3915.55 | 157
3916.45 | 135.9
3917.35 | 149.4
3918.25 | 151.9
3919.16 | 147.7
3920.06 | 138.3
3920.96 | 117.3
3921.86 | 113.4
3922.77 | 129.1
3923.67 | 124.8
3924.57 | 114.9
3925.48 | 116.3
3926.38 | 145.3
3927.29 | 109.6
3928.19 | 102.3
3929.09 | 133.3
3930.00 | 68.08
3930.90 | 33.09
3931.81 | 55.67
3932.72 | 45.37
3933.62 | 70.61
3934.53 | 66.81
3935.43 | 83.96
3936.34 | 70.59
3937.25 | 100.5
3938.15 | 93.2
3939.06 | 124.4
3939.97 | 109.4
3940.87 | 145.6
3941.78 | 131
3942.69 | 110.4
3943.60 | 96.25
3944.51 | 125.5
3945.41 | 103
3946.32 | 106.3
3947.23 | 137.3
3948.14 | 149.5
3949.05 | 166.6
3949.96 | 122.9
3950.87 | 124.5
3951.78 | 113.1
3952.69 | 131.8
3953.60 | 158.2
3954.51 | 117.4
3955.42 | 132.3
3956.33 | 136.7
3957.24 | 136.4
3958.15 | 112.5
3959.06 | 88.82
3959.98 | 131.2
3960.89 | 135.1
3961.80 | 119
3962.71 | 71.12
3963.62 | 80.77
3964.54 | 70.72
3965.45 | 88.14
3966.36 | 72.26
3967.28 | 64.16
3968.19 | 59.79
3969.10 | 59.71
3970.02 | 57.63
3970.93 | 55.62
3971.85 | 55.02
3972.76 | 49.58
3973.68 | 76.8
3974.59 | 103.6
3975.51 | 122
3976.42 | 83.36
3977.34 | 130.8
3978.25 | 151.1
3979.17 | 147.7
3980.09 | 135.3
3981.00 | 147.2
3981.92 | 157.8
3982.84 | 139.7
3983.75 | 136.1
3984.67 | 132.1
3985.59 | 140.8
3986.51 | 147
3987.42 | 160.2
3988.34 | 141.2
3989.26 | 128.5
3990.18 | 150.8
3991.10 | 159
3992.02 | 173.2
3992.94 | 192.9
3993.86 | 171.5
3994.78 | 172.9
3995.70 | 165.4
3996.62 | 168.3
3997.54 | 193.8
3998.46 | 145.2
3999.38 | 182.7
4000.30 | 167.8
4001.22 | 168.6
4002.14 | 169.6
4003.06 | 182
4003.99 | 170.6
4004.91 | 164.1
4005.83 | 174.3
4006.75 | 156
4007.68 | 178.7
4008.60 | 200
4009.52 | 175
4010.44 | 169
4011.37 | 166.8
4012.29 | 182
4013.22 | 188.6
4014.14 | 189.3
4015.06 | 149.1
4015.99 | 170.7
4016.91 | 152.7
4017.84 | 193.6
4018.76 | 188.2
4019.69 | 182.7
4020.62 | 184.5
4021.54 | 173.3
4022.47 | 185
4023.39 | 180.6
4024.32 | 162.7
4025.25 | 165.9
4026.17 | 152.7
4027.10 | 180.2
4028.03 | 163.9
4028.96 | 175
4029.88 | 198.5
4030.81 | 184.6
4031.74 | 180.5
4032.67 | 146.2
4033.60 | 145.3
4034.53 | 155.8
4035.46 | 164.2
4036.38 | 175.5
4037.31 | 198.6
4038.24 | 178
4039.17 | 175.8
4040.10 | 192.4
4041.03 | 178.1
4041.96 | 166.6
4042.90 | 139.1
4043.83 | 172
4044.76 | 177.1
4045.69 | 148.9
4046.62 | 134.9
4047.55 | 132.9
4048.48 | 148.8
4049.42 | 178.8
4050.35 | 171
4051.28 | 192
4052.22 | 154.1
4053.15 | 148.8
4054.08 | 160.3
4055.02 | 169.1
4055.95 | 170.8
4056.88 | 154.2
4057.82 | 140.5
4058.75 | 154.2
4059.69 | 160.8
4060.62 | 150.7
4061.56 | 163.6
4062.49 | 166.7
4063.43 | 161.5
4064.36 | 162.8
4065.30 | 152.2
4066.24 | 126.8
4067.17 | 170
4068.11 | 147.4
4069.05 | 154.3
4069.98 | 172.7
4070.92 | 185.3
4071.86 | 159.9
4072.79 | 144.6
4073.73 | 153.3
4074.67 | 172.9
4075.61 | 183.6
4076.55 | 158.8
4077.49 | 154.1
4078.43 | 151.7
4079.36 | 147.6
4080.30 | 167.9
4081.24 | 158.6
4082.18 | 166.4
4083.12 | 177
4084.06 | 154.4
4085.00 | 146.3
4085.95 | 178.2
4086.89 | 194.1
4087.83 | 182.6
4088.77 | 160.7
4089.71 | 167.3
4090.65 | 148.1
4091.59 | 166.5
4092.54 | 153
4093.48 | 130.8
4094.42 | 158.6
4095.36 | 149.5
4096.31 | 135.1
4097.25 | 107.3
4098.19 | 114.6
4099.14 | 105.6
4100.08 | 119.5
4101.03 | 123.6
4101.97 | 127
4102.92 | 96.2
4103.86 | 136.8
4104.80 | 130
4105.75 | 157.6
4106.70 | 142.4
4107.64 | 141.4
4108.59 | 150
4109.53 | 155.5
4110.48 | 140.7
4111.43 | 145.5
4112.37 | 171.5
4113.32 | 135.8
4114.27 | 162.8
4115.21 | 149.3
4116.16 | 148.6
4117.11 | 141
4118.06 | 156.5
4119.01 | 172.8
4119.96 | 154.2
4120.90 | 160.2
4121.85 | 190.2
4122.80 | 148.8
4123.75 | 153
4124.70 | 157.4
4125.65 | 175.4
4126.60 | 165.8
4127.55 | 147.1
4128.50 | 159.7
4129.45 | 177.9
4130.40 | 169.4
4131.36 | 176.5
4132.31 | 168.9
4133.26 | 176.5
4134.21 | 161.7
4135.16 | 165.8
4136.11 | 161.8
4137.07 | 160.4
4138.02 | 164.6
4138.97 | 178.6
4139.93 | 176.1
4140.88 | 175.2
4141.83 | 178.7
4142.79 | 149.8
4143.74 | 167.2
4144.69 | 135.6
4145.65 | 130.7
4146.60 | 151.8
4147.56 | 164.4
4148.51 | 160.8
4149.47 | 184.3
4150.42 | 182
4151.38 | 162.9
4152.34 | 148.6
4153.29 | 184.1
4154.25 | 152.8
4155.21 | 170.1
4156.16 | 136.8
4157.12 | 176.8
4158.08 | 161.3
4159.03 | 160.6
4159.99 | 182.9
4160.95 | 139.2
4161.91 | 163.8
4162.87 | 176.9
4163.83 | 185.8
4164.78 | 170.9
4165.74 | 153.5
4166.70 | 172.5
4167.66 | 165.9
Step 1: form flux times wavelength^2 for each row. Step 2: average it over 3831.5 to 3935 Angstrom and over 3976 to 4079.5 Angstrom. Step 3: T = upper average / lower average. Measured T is 1.50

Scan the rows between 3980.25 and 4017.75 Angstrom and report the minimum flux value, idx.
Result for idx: 128.5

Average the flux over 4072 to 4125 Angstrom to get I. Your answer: 151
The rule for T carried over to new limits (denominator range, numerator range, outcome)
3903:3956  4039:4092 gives 1.40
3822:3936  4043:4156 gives 1.52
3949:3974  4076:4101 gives 1.64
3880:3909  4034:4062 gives 1.55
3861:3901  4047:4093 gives 1.50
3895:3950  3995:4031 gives 1.49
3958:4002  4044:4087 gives 1.34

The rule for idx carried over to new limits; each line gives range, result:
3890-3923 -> 58.4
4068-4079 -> 144.6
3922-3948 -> 33.09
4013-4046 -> 139.1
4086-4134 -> 96.2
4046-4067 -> 126.8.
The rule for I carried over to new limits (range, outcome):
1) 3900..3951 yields 123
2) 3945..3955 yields 130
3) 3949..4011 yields 133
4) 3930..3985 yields 105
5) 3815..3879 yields 114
